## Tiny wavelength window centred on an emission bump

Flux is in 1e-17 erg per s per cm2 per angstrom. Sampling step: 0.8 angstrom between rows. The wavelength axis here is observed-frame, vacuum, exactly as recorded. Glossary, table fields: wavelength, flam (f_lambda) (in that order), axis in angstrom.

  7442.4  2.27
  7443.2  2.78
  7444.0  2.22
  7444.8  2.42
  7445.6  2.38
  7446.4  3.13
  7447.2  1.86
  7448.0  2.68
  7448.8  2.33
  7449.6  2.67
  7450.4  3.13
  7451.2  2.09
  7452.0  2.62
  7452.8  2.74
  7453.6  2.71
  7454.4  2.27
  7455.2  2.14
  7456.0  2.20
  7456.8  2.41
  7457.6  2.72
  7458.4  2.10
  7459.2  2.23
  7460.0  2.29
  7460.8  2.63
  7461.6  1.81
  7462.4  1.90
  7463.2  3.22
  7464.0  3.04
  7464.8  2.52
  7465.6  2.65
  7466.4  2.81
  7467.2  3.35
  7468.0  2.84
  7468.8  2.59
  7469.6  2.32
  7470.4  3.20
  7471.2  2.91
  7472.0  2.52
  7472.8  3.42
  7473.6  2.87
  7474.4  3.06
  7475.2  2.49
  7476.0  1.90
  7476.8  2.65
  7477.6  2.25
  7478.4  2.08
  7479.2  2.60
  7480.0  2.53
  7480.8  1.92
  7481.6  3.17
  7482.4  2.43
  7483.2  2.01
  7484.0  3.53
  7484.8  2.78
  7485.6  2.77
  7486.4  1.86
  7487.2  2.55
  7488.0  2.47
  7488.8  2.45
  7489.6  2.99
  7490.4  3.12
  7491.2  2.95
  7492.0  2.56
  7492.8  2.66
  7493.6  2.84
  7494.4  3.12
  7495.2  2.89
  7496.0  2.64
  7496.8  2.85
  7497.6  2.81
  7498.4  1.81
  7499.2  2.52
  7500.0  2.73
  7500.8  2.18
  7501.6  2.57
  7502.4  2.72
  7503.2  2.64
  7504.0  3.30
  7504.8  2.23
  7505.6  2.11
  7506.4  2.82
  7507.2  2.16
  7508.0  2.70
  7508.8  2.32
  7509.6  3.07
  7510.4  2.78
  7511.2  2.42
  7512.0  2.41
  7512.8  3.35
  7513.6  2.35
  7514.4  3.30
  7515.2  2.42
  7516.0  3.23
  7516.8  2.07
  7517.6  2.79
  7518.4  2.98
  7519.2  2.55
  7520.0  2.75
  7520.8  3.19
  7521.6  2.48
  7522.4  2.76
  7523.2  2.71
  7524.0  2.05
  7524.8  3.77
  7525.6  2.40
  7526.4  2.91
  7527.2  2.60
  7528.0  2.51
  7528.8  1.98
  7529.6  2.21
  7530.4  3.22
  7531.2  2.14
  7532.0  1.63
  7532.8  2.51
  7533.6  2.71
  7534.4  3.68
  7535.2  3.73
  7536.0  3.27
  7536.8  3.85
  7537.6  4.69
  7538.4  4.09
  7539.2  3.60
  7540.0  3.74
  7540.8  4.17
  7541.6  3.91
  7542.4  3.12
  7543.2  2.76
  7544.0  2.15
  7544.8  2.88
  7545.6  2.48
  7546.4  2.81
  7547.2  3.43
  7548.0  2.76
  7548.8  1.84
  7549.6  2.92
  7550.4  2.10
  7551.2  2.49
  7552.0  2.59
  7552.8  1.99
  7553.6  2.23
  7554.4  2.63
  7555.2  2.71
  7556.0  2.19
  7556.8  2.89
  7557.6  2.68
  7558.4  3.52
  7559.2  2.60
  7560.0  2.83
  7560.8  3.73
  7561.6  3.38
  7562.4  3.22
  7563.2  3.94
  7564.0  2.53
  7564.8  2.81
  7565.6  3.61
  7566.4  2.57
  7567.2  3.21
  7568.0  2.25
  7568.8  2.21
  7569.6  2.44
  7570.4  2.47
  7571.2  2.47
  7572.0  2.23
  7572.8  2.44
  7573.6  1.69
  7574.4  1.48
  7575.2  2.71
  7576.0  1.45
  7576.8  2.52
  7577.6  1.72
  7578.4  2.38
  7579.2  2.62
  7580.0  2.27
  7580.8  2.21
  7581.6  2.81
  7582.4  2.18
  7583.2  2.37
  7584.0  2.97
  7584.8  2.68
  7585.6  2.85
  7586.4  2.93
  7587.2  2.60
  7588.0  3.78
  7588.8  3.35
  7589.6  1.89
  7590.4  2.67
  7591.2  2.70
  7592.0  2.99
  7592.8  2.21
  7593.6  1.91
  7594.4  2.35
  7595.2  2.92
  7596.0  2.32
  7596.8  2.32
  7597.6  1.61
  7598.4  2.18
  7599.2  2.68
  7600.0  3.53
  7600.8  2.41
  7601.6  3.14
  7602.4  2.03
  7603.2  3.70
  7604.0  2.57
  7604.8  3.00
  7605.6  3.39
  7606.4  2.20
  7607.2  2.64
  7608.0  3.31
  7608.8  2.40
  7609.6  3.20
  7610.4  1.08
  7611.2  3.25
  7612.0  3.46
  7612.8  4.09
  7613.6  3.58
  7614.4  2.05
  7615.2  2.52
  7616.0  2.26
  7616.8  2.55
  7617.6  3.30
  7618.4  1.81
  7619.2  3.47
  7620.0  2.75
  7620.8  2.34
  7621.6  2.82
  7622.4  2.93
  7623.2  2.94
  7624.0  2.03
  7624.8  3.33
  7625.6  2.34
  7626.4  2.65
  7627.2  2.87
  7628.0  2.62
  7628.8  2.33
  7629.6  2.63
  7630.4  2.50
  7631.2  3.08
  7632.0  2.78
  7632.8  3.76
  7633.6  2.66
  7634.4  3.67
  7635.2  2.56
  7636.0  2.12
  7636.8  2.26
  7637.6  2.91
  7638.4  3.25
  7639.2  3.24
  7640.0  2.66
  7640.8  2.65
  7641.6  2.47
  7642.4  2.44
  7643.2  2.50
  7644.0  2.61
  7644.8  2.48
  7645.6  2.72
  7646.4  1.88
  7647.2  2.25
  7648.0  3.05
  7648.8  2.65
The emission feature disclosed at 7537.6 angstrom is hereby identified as Halpha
